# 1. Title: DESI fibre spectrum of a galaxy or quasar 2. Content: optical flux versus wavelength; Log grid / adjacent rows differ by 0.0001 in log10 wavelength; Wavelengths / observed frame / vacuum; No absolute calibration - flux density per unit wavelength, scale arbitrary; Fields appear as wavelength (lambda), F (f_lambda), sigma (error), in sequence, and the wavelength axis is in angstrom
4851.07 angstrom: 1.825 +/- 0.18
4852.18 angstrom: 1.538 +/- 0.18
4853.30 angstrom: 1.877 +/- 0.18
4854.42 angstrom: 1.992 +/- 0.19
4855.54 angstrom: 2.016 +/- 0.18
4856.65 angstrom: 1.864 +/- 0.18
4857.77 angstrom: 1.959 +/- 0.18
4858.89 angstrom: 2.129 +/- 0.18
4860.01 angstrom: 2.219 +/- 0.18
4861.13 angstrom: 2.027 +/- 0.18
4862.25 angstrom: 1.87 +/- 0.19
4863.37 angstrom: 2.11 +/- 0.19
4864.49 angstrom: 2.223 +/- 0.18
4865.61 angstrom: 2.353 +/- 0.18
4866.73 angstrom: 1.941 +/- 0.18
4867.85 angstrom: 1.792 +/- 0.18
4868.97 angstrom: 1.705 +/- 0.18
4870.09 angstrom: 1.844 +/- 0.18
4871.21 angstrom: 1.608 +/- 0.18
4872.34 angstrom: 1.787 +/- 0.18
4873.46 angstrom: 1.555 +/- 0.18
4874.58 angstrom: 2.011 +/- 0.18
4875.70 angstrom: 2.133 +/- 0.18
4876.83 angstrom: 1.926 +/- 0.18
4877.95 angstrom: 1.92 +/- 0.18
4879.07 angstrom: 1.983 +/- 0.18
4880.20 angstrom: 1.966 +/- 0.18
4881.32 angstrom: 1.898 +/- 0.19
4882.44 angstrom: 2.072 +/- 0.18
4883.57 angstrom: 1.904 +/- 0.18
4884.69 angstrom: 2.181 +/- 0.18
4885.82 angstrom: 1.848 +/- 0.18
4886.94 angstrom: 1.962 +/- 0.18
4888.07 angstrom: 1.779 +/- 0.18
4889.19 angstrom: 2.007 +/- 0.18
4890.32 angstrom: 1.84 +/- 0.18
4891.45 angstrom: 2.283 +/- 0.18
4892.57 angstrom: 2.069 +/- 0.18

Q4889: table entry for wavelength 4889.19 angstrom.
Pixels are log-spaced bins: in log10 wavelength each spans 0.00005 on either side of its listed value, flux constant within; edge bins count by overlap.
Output 2.007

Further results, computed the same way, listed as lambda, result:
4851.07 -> 1.825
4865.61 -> 2.353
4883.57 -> 1.904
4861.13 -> 2.027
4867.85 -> 1.792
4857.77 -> 1.959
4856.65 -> 1.864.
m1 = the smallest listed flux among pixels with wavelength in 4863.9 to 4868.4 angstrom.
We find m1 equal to 1.792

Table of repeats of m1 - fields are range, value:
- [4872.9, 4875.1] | 1.555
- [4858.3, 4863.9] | 1.87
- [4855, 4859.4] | 1.864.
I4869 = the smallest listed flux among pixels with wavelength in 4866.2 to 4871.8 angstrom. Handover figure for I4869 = 1.608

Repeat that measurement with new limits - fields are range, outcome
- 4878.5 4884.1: 1.898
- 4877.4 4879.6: 1.92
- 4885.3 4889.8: 1.779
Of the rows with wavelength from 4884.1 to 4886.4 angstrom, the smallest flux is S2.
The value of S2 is 1.848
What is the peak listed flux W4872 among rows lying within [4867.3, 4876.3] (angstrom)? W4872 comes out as 2.133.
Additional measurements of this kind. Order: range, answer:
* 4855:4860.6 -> 2.219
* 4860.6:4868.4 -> 2.353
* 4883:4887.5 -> 2.181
